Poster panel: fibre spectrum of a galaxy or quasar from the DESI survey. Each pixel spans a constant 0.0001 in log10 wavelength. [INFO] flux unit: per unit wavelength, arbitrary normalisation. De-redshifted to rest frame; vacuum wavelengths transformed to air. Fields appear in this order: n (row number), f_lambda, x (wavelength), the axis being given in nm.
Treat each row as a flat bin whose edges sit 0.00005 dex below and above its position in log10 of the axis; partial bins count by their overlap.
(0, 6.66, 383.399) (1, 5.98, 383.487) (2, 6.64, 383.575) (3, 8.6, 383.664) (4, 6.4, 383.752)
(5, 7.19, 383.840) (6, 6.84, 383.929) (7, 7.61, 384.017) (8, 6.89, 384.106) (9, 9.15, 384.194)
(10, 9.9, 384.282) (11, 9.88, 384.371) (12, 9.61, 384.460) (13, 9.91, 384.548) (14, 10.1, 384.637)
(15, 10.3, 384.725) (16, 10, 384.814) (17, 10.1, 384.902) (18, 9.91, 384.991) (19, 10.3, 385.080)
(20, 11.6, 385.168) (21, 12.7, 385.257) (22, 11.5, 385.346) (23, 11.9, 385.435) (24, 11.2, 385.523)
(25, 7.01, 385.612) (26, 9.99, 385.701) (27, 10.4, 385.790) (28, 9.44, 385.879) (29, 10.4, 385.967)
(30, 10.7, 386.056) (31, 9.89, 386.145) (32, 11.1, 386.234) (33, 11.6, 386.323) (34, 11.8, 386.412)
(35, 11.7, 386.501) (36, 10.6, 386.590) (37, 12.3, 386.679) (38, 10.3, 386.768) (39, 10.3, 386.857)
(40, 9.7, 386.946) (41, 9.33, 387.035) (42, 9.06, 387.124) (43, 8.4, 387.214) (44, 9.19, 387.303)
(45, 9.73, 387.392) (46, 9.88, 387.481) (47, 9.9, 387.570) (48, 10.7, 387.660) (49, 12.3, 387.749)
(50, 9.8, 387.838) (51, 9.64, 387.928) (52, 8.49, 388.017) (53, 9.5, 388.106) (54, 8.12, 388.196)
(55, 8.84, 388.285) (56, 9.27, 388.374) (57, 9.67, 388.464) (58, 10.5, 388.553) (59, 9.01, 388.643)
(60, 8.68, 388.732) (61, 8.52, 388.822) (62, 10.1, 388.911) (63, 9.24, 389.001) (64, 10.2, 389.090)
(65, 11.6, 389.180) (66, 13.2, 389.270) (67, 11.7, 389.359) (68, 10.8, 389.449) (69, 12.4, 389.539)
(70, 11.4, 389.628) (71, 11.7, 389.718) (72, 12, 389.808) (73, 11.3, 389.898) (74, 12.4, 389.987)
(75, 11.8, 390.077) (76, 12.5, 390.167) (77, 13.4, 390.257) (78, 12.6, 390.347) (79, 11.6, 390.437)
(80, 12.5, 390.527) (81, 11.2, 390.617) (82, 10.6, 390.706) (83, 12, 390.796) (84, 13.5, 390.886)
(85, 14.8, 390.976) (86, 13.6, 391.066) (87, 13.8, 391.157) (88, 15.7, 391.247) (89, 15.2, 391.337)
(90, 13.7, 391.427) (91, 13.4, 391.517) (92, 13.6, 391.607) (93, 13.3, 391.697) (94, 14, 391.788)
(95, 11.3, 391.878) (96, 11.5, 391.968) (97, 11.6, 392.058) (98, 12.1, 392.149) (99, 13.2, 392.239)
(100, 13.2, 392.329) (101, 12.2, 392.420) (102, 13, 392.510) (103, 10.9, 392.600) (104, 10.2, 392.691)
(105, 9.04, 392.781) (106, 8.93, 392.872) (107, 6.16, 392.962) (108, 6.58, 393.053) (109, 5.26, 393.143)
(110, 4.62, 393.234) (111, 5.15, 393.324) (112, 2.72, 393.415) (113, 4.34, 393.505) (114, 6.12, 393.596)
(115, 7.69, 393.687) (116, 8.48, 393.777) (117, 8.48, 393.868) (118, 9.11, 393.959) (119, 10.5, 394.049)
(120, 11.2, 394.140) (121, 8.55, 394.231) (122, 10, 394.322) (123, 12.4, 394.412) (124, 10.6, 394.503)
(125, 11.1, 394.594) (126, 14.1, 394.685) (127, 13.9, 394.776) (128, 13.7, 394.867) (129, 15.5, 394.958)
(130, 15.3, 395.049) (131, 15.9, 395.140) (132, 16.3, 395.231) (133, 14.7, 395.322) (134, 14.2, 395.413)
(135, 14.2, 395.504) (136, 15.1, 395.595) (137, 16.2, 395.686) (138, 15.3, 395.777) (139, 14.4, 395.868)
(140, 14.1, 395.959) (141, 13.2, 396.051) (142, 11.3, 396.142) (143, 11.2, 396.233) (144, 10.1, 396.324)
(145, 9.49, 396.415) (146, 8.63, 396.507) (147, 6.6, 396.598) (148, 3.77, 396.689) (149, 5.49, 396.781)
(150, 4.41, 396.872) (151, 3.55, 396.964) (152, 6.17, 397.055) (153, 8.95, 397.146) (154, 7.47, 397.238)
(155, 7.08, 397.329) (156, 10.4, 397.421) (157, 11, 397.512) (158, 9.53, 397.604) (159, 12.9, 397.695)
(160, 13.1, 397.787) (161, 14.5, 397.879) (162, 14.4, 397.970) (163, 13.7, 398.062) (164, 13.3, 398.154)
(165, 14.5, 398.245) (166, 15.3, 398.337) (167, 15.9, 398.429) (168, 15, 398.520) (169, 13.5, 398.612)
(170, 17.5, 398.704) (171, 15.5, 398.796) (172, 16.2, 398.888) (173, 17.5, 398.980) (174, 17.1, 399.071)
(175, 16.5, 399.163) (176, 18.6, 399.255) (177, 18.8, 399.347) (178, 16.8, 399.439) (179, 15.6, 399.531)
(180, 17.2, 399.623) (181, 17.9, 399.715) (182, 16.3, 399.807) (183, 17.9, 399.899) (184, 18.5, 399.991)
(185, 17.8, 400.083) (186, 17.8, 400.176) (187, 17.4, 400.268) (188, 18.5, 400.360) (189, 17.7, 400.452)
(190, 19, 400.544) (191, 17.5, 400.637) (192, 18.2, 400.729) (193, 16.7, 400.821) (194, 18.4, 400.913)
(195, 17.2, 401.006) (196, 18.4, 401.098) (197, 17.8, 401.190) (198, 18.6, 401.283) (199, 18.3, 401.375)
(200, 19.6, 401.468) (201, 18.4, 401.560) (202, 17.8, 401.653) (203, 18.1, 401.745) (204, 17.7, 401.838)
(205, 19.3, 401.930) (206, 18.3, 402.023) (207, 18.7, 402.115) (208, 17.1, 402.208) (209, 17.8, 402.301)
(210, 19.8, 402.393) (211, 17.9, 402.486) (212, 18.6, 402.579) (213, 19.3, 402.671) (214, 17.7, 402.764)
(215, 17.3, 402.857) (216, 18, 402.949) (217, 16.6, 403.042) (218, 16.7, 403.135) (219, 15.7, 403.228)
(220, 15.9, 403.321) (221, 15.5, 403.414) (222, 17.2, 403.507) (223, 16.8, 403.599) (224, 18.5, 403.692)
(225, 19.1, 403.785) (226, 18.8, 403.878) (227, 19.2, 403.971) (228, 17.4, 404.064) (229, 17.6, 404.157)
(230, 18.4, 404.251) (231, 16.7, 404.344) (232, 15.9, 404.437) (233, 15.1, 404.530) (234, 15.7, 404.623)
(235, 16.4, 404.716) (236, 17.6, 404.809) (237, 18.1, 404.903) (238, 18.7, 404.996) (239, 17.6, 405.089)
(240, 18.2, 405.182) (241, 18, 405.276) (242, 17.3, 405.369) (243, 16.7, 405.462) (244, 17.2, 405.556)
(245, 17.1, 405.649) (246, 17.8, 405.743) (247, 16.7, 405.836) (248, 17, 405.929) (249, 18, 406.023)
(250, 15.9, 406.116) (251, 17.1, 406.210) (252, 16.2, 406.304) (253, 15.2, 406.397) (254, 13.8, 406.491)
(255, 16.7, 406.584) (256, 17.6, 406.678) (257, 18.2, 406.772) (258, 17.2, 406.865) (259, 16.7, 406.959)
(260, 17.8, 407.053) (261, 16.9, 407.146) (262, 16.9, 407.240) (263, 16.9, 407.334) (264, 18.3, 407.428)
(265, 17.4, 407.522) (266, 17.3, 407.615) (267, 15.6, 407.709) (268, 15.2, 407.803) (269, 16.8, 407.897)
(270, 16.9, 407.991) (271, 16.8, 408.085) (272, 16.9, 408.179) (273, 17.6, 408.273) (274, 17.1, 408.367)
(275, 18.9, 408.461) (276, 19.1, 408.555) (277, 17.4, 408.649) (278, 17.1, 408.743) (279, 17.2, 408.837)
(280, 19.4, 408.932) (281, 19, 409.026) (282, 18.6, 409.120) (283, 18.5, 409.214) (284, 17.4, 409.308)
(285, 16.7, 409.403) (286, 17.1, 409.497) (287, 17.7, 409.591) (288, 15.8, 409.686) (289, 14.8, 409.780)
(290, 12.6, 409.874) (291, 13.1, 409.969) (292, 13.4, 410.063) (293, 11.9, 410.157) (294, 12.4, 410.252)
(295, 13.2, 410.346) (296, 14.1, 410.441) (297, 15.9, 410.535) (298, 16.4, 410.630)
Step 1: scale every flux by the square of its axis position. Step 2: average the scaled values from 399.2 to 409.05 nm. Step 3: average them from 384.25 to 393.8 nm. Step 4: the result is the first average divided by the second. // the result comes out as 1.8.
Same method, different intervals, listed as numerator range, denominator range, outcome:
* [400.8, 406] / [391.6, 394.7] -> 1.92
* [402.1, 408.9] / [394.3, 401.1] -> 1.29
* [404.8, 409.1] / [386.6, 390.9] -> 1.78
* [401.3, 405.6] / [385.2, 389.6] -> 1.87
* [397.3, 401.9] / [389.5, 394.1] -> 1.56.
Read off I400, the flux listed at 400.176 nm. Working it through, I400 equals 17.8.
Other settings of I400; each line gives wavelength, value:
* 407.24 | 16.9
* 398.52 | 15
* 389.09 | 10.2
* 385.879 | 9.44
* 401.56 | 18.4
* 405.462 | 16.7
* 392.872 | 8.93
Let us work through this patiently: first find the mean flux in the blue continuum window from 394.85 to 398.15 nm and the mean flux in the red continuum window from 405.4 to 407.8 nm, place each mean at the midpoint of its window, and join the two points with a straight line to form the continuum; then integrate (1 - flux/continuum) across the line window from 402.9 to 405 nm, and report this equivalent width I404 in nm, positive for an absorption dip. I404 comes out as -0.24 nm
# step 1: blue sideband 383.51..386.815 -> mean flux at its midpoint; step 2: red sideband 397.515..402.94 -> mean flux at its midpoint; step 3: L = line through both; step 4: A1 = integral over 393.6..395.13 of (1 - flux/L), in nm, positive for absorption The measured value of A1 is 0.32 nm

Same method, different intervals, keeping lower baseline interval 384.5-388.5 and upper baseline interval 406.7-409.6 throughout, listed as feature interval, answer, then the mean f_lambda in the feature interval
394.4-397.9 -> 0.51 nm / 11.4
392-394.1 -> 0.62 nm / 8.7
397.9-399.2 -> -0.11 nm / 15.4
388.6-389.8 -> 0.04 nm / 10.7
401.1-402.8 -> -0.33 nm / 18.4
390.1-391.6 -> -0.19 nm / 13.1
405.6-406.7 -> 0.01 nm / 16.6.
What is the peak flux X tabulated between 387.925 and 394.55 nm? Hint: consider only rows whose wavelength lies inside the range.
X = 15.7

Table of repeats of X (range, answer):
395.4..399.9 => 18.8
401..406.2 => 19.8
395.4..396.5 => 16.2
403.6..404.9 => 19.2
